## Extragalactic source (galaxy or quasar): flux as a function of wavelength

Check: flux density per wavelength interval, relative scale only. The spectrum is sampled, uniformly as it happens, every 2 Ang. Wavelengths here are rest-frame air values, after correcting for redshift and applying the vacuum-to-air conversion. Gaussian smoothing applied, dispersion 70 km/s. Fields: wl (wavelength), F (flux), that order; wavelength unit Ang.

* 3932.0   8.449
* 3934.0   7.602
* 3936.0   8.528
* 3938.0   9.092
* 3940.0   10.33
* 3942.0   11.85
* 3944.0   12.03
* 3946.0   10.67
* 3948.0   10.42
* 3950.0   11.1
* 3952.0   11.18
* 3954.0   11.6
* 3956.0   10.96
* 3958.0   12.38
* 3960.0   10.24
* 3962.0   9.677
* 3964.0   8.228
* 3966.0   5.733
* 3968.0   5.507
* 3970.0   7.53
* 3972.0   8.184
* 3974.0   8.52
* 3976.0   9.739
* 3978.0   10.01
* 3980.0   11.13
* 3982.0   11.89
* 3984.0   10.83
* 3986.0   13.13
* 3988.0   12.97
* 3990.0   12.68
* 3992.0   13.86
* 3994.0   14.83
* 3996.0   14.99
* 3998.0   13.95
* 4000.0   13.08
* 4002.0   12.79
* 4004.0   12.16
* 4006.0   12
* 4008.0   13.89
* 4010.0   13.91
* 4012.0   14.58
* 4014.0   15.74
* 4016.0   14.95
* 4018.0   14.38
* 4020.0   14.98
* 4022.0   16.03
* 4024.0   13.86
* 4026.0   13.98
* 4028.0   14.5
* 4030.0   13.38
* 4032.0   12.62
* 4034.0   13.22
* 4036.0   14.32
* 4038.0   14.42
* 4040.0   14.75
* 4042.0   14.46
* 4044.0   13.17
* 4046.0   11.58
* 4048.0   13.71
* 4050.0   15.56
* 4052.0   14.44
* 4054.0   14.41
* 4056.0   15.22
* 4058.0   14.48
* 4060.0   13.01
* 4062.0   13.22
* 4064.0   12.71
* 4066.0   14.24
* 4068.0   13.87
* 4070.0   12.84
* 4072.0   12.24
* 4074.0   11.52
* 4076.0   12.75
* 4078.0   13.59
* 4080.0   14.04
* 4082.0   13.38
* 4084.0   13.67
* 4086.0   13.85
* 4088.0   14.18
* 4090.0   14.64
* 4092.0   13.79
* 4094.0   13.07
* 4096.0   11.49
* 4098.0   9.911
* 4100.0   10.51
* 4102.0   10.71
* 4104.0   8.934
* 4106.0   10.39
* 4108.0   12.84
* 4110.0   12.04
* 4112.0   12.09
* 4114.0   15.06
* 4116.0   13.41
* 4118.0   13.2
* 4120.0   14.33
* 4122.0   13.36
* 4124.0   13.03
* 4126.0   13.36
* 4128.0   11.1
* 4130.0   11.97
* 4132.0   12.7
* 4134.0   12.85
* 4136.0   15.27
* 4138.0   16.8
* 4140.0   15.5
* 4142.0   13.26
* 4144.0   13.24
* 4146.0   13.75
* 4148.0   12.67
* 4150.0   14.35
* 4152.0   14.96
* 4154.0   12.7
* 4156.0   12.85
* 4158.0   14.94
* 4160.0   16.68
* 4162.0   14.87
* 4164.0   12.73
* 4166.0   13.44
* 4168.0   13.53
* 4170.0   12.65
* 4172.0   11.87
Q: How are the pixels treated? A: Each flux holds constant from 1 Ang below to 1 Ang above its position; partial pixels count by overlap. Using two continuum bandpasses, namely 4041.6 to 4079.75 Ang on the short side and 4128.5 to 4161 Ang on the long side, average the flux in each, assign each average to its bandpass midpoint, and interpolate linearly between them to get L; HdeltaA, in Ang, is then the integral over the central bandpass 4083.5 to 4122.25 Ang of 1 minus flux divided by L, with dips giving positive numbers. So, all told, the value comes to 3.4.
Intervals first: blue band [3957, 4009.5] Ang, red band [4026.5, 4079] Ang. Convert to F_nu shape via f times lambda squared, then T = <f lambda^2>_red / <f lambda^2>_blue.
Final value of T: 1.3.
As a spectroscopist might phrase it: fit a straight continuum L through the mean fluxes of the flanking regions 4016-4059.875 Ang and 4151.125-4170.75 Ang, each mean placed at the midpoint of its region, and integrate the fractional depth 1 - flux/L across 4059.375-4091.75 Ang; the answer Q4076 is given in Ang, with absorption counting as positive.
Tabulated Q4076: 1.7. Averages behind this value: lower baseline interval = 14.2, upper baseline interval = 13.9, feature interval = 13.4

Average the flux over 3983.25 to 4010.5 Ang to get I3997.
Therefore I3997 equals 13.2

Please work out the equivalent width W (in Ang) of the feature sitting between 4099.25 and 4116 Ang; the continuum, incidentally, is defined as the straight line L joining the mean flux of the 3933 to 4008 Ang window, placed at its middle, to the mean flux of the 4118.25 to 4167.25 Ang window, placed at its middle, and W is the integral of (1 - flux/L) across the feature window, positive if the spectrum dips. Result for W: 1.9 Ang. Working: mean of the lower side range 10.9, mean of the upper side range 13.8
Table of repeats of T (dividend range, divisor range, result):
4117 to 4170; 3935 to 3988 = 1.49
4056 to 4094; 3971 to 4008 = 1.16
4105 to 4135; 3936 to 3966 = 1.33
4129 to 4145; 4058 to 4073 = 1.09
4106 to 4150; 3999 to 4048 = 1.02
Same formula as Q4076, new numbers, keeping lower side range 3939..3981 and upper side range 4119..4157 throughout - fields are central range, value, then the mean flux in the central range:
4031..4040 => -1.83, 13.8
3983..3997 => -3.78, 13.3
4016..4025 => -3.00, 14.8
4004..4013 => -2.12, 13.4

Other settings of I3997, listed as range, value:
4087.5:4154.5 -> 13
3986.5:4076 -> 13.8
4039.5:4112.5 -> 13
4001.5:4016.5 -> 13.7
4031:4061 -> 14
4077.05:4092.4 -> 13.9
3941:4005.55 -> 11.1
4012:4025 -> 15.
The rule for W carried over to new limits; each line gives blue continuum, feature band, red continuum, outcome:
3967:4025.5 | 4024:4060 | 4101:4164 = -3.40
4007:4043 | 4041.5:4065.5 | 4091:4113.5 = -0.97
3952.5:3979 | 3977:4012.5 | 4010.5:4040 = -3.74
